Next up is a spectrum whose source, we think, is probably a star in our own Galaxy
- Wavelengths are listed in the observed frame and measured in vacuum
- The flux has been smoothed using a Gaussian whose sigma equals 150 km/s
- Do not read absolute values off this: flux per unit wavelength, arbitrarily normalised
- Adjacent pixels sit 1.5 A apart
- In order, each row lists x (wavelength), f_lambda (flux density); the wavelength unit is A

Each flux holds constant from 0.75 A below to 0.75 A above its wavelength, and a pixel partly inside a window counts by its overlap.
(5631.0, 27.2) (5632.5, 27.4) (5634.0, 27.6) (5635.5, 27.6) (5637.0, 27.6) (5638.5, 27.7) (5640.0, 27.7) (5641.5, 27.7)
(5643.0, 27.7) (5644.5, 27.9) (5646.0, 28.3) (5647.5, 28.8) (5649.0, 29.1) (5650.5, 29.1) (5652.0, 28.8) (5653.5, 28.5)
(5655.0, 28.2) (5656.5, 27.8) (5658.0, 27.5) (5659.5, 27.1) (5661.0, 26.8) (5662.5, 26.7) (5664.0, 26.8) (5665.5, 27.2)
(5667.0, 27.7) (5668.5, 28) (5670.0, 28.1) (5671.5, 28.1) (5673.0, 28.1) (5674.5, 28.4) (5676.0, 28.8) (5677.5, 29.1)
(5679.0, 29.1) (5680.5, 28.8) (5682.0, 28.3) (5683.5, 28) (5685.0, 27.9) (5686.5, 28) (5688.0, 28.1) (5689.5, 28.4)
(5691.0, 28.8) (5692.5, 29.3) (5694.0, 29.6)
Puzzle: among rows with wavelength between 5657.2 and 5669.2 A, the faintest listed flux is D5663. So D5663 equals 26.7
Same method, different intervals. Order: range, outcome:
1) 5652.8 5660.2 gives 27.1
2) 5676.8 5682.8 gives 28.3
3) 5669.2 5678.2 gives 28.1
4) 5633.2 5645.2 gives 27.6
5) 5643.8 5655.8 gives 27.9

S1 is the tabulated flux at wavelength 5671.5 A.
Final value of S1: 28.1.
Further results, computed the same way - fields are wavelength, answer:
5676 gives 28.8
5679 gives 29.1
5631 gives 27.2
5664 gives 26.8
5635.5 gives 27.6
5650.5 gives 29.1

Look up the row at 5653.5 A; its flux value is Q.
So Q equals 28.5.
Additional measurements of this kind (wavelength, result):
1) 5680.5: 28.8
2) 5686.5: 28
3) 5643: 27.7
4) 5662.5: 26.7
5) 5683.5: 28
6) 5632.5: 27.4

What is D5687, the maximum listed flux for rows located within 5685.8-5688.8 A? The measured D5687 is 28.1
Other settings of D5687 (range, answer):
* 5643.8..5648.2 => 28.8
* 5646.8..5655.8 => 29.1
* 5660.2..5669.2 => 28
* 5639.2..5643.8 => 27.7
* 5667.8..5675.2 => 28.4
